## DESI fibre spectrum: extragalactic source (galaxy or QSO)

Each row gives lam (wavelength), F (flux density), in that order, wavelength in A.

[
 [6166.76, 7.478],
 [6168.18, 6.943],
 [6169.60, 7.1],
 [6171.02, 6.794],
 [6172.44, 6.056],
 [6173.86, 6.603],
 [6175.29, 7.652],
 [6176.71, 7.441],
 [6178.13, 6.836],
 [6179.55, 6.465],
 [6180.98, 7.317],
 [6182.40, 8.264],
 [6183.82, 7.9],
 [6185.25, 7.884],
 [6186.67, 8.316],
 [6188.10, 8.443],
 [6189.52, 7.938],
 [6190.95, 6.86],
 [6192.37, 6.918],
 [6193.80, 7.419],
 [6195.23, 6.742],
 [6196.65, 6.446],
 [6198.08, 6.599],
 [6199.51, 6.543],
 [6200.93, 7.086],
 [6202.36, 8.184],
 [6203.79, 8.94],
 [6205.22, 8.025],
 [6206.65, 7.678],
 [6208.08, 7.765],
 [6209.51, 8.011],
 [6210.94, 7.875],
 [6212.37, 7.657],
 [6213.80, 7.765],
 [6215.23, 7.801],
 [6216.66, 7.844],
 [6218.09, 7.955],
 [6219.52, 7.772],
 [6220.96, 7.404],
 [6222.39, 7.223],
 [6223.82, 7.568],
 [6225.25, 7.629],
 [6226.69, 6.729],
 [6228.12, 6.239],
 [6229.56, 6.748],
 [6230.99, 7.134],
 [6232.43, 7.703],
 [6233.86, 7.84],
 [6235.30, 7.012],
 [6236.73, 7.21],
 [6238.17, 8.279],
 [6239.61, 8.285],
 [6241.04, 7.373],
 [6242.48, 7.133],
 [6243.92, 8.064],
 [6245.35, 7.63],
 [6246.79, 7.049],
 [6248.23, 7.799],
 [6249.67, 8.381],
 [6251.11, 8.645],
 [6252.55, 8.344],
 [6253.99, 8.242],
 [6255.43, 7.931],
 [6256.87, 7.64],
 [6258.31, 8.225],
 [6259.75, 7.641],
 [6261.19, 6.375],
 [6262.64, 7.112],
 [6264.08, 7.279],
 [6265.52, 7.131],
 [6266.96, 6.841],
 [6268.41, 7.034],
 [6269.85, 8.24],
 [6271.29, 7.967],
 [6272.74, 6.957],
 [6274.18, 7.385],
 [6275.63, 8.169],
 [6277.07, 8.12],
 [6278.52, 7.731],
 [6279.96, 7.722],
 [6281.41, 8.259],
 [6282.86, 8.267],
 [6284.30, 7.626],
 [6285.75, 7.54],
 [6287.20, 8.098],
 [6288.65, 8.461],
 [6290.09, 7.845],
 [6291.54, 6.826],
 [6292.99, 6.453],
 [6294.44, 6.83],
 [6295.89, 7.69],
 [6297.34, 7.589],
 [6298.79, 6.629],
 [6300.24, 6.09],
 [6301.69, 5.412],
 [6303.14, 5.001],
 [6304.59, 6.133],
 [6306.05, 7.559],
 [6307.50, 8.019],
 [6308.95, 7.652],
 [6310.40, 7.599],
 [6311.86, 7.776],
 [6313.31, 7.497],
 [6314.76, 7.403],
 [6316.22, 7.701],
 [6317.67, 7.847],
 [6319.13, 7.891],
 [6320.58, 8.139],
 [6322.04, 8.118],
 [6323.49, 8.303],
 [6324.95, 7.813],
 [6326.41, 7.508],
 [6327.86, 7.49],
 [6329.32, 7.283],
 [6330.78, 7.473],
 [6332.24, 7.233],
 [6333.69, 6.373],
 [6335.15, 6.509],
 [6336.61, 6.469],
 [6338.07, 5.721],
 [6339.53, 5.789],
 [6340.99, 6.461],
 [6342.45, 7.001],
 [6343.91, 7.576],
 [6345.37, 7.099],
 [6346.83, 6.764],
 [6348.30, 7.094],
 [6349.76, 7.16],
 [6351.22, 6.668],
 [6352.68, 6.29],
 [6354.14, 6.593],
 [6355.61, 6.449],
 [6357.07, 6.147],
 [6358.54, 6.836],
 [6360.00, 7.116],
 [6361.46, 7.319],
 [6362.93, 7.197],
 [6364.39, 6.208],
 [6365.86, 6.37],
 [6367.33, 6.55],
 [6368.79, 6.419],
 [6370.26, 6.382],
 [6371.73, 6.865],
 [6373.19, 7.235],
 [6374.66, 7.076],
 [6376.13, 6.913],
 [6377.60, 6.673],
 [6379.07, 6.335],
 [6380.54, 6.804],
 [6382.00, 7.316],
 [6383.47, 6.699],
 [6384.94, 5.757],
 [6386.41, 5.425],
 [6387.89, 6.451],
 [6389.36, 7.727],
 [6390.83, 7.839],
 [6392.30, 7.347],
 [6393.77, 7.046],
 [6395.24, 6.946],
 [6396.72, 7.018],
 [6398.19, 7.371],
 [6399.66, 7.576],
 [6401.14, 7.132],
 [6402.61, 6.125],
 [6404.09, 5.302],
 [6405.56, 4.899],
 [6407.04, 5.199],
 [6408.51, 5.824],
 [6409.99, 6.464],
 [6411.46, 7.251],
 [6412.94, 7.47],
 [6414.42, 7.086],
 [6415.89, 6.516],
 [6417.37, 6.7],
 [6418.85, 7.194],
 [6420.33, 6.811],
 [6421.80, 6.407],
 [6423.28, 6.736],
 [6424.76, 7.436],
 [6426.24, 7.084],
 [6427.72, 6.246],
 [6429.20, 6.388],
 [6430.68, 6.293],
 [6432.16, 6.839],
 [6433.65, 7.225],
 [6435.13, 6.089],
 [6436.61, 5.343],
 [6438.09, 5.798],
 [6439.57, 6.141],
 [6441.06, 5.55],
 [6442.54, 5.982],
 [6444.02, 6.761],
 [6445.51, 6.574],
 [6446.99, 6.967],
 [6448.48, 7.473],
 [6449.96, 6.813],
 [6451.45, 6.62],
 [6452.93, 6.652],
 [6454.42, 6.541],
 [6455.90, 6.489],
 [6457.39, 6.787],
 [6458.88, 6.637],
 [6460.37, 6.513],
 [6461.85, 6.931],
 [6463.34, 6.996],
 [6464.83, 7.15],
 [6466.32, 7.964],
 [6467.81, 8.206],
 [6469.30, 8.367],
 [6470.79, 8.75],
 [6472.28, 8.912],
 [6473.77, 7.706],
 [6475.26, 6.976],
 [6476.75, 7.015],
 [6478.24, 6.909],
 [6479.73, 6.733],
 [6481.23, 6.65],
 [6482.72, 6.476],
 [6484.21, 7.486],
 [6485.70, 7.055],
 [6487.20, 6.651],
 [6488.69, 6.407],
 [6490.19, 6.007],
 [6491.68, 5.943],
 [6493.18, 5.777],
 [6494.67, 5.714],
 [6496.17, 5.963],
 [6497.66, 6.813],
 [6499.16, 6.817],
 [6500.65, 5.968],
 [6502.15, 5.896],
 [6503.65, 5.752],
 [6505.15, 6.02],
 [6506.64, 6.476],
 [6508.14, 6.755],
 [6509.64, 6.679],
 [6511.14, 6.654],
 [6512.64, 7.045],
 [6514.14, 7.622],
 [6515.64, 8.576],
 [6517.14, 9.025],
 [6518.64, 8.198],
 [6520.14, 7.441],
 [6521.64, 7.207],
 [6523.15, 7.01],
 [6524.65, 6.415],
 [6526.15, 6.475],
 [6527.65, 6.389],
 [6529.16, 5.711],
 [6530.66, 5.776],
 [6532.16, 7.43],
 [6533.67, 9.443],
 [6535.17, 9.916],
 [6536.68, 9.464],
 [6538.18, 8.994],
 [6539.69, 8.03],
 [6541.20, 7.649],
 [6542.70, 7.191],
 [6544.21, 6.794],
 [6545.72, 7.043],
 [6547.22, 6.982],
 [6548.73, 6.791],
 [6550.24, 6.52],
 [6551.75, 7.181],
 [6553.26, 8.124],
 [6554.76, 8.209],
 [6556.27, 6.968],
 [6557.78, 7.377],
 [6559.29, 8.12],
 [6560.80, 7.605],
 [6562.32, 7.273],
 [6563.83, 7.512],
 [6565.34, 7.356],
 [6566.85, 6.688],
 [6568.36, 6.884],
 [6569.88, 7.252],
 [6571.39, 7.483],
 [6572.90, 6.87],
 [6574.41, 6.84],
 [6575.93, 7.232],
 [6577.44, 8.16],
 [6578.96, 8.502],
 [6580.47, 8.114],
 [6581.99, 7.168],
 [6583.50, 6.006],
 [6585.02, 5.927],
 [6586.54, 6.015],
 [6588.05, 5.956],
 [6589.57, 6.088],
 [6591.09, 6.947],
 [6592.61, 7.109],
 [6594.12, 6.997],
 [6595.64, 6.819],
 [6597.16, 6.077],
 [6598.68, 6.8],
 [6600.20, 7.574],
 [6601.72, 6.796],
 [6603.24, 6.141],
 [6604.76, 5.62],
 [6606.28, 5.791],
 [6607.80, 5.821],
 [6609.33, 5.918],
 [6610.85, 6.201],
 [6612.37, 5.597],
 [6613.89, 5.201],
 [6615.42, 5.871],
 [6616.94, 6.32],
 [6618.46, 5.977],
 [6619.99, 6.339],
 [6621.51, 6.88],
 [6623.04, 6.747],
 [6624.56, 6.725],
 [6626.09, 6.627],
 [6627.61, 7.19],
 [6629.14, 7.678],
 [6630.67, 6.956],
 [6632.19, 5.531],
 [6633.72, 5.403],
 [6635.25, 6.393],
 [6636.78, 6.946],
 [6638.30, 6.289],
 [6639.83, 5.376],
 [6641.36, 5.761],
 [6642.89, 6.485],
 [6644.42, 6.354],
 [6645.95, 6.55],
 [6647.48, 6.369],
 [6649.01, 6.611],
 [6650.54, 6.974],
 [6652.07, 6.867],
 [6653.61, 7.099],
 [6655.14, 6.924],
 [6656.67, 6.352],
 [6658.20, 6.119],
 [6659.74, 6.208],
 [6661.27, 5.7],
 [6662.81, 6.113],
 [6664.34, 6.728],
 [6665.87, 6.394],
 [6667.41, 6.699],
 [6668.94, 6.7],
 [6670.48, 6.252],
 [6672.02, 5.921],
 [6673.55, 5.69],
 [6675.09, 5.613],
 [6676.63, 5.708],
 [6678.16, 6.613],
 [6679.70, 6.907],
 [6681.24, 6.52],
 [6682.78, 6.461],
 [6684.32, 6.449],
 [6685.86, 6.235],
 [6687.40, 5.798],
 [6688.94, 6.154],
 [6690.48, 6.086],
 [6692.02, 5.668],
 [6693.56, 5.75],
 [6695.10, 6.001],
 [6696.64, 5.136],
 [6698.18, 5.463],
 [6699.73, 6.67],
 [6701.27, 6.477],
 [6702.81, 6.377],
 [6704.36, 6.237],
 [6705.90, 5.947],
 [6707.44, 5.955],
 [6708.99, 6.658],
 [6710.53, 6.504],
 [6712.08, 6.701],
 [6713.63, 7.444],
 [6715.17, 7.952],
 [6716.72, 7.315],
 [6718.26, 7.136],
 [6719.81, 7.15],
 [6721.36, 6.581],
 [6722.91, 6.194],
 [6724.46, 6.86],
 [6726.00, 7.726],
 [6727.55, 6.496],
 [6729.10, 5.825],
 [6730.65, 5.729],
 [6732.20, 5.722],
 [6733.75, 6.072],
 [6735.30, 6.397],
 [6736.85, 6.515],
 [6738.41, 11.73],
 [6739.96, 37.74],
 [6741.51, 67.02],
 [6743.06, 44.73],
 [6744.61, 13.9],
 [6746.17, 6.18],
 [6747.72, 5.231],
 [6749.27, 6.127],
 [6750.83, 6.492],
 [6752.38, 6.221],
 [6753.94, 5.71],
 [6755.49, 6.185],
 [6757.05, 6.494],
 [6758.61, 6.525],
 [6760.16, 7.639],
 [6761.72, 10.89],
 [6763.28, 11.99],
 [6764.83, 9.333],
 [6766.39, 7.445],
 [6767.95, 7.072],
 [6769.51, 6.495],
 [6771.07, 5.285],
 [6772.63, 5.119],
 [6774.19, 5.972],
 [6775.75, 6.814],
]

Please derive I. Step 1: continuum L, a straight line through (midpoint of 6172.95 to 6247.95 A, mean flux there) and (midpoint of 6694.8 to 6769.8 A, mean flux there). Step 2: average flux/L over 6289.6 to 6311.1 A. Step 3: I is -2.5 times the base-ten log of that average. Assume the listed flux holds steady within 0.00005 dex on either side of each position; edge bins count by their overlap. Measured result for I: 0.15 mag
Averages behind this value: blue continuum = 7.48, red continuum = 9.69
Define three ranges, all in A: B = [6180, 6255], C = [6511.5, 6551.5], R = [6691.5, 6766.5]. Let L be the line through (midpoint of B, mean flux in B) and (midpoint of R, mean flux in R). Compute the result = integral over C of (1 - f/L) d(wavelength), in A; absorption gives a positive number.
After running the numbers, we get 6.1 A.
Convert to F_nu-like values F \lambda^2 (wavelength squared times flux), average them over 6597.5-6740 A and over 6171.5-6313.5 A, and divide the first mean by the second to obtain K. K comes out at 1.0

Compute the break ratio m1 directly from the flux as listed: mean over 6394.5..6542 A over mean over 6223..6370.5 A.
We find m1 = 0.9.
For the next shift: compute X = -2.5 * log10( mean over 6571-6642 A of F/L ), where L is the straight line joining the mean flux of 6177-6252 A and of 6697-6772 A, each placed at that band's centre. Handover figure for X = 0.37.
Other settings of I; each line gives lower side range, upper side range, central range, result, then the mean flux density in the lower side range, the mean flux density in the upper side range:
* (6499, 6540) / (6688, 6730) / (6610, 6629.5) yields 0.073 mag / 7.26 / 6.46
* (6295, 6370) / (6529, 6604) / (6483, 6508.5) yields 0.137 mag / 7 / 7.25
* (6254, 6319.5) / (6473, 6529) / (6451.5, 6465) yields 0.027 mag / 7.41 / 6.77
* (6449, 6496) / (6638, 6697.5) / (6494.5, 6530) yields 0.002 mag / 6.95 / 6.25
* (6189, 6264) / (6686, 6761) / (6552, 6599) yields 0.230 mag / 7.54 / 9.33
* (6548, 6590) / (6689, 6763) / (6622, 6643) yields 0.250 mag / 7.16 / 9.51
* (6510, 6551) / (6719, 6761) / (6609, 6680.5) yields 0.466 mag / 7.47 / 11.7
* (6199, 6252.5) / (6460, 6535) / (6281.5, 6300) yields 0.001 mag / 7.63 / 7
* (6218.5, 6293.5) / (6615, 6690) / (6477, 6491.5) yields 0.033 mag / 7.59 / 6.38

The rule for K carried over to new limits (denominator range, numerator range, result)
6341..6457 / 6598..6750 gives 1.28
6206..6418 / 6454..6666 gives 1.03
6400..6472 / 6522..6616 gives 1.09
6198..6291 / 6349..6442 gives 0.91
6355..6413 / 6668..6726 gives 1.05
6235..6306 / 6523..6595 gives 1.06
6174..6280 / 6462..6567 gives 1.04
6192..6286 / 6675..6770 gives 1.37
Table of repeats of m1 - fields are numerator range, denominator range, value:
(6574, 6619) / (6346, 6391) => 0.97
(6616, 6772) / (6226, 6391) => 1.10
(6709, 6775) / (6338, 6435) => 1.51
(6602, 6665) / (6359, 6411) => 0.95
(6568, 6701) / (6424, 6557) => 0.92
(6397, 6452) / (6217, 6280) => 0.86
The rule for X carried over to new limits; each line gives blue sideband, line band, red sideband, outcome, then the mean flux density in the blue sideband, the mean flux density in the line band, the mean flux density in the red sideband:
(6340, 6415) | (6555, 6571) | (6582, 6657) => -0.14 mag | 6.72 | 7.33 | 6.4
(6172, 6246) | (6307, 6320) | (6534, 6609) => -0.05 mag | 7.47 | 7.71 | 7.16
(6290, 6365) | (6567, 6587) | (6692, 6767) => 0.21 mag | 7.03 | 7.11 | 9.65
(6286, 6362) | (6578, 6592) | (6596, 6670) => -0.05 mag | 7.09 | 6.77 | 6.37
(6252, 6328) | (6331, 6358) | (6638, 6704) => 0.10 mag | 7.49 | 6.65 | 6.25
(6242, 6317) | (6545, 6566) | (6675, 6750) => 0.17 mag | 7.48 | 7.36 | 9.31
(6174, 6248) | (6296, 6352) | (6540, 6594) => 0.04 mag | 7.5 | 7.11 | 7.15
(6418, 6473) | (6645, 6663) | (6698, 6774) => 0.33 mag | 6.86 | 6.5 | 9.63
